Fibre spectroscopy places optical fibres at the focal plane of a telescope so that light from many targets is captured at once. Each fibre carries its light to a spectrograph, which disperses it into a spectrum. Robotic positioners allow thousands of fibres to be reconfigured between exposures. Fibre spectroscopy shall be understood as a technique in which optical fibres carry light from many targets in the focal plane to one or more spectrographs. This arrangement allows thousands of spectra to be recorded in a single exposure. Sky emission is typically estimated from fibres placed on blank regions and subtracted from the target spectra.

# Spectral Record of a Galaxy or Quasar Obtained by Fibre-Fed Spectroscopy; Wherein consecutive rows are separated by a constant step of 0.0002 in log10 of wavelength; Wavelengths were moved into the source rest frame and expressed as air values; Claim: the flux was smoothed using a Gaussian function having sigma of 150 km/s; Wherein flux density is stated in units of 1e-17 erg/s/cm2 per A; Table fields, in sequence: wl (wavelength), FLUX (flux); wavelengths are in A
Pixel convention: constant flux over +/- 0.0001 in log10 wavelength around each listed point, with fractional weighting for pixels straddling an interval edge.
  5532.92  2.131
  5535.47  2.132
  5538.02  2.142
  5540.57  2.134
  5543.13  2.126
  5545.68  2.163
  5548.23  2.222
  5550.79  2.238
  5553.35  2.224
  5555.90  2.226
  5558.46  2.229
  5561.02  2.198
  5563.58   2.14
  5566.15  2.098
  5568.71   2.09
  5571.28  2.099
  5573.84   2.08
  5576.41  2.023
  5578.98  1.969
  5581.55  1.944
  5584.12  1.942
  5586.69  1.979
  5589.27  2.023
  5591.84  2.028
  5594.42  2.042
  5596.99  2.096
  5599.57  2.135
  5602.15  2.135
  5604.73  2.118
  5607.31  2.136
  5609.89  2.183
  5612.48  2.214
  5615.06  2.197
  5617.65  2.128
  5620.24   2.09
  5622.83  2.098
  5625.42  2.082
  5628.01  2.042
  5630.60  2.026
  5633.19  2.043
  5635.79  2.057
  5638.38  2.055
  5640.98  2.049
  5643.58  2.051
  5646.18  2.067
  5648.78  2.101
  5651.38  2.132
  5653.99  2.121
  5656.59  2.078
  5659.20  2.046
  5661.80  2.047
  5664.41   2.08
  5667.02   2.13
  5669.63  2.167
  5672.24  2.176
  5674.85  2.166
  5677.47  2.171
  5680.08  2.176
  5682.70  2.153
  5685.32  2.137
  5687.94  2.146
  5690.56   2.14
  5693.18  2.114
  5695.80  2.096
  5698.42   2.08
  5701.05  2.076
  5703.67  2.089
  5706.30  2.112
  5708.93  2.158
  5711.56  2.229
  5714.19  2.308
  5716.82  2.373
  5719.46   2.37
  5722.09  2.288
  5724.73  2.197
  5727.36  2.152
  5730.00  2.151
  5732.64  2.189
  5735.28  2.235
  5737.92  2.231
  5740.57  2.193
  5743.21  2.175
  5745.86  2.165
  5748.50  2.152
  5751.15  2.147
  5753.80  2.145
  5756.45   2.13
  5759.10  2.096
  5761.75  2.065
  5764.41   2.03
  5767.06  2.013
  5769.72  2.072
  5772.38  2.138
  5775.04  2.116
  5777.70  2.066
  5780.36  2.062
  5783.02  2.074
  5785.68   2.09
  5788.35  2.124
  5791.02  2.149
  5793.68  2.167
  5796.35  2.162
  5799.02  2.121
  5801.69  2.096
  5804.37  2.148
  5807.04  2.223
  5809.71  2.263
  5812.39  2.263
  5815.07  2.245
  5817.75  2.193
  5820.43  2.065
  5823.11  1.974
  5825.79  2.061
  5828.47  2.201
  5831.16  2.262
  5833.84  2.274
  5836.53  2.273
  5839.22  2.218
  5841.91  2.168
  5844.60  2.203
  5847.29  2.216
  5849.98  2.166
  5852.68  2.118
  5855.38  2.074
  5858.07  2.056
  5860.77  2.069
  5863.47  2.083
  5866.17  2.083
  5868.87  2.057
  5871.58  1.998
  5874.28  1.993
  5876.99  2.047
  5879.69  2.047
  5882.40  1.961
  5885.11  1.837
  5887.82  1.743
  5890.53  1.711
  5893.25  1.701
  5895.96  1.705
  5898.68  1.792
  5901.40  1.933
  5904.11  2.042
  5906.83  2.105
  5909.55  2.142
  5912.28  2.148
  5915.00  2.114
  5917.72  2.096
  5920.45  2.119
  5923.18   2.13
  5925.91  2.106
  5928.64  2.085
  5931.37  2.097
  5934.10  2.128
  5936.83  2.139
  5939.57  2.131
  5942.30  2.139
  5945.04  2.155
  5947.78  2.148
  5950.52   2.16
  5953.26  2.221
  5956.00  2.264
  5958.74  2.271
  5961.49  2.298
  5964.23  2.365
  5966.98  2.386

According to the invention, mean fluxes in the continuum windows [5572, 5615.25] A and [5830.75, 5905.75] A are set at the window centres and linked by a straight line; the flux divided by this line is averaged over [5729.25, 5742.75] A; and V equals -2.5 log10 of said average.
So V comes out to -0.08 mag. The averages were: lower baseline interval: 2.07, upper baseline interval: 2.03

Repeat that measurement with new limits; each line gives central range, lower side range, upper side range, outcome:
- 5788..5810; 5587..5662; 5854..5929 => -0.07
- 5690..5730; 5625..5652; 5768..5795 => -0.05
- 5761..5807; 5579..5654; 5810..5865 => 0.02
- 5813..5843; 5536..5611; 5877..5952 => -0.07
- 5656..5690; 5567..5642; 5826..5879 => -0.02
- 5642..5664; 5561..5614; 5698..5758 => 0.03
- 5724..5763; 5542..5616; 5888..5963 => -0.03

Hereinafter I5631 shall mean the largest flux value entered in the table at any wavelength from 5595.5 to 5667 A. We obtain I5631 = 2.214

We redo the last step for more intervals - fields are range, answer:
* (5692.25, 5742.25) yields 2.373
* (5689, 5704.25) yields 2.14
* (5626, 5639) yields 2.057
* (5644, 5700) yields 2.176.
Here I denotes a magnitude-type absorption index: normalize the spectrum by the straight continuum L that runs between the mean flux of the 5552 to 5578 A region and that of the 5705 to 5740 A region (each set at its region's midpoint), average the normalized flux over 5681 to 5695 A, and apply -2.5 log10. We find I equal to 0.04 mag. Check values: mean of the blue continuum 2.14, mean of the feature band 2.14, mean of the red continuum 2.23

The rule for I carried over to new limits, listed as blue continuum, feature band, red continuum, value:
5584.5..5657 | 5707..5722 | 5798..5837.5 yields -0.074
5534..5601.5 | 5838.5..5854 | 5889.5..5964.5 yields -0.046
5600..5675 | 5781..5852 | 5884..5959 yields -0.051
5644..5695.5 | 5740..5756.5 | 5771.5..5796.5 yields -0.022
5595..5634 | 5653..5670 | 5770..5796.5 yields 0.011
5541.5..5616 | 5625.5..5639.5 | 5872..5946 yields 0.025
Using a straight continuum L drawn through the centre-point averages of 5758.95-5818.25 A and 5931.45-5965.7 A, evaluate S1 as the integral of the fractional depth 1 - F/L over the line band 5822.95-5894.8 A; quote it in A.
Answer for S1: 3.33 A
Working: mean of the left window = 2.13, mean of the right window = 2.2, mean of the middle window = 2.06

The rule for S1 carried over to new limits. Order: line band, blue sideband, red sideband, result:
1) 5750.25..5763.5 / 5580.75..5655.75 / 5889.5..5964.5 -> -0.2 A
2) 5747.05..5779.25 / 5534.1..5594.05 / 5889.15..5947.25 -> -0.5 A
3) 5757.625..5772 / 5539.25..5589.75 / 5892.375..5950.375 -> 0.1 A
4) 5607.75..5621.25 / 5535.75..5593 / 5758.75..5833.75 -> -0.3 A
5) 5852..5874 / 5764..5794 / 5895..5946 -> 0.2 A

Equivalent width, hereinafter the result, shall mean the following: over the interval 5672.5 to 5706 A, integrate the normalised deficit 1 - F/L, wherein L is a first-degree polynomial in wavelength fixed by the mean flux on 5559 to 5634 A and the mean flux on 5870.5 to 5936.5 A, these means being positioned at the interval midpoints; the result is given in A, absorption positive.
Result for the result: -1.19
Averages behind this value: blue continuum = 2.08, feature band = 2.13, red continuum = 1.99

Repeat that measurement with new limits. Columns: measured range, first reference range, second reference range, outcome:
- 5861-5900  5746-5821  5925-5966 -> 4.44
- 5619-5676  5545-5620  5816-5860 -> 1.02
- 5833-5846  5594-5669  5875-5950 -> -1.18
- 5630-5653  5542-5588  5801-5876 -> 0.58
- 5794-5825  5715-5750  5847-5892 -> -0.82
